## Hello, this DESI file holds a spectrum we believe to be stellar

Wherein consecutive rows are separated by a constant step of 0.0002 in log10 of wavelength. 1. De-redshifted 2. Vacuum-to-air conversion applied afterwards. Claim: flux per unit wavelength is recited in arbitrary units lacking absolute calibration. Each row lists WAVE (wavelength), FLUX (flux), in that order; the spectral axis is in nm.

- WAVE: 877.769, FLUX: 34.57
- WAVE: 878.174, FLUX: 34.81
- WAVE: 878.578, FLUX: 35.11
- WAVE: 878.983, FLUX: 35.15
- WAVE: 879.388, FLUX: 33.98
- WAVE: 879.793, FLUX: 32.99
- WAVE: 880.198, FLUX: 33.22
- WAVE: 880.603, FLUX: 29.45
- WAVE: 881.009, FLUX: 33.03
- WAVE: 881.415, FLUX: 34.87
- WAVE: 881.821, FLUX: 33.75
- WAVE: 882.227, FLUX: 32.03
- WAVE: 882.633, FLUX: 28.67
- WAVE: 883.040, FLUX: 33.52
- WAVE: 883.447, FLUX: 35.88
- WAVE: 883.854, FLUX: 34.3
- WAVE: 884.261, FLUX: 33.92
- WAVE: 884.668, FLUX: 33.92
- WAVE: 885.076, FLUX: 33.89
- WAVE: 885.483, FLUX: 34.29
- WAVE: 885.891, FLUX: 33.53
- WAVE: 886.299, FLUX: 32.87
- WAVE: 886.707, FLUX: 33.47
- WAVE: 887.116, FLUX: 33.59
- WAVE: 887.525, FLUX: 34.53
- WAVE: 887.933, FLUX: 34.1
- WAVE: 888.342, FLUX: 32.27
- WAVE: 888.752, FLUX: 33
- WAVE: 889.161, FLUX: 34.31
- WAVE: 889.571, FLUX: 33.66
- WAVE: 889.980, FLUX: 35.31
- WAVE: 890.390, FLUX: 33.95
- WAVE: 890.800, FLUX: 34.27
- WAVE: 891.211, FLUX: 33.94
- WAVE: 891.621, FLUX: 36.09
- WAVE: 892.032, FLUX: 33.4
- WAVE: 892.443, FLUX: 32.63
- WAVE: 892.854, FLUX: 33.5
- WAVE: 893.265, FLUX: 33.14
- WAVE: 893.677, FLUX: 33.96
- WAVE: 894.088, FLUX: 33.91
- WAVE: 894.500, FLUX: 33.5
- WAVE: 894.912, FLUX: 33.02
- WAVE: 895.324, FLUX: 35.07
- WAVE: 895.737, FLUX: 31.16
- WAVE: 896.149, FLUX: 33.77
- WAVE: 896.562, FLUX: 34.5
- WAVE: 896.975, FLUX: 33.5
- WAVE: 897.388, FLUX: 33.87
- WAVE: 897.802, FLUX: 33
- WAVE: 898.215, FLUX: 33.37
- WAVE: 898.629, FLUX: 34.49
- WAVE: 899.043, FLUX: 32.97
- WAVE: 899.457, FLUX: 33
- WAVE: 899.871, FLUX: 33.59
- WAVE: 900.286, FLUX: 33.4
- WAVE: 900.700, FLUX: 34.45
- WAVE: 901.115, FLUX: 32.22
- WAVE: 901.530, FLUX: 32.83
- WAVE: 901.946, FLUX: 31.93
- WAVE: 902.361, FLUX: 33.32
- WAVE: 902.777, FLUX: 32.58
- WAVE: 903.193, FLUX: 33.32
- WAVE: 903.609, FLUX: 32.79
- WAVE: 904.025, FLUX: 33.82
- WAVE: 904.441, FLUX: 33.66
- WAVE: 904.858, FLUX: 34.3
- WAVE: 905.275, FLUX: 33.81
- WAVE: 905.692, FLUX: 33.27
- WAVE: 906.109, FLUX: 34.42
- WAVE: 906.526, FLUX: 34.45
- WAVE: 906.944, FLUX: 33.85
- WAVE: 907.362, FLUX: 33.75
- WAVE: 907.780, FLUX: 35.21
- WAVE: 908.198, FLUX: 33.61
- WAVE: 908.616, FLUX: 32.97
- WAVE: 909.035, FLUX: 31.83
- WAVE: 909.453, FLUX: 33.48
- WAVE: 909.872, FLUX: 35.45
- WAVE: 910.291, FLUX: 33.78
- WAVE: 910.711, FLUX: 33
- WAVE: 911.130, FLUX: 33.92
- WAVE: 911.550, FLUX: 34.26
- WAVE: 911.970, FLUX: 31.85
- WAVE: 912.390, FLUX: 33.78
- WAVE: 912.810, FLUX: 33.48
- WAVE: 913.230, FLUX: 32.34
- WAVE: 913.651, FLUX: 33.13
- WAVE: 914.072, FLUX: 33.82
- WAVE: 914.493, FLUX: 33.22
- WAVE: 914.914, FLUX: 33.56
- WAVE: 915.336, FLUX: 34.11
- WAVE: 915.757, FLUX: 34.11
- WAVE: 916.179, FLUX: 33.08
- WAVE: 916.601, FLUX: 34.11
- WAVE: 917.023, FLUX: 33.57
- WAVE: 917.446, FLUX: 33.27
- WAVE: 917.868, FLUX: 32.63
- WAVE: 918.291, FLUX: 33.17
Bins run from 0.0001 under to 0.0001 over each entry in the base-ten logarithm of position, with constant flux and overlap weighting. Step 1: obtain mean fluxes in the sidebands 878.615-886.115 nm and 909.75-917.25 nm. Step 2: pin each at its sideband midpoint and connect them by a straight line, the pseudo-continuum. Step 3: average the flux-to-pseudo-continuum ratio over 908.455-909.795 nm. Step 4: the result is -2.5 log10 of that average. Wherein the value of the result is 0.02 mag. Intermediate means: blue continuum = 33.4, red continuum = 33.6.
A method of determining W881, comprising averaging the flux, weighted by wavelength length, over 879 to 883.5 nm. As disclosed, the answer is 32.8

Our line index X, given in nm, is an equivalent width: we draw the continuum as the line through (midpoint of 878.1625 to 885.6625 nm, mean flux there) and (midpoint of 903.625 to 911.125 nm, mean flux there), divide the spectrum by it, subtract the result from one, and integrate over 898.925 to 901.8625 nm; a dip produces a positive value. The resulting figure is 0.05 nm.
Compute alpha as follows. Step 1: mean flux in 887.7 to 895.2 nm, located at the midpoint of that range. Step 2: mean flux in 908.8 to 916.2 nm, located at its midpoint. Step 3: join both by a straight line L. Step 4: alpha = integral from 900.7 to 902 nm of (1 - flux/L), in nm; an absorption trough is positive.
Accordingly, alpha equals 0.036 nm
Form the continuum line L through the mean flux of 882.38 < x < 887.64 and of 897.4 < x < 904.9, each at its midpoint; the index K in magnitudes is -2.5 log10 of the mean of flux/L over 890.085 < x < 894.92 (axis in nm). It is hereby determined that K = -0.014 mag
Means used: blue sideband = 33.5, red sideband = 33.3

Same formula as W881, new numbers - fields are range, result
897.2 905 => 33.3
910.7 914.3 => 33.3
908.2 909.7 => 33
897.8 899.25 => 33.5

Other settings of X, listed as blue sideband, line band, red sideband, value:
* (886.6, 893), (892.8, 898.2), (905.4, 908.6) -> 0.06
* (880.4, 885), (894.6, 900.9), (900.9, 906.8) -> -0.05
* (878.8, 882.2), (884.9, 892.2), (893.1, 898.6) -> -0.11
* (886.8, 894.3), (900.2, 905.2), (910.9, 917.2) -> 0.06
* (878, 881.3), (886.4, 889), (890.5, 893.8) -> 0.02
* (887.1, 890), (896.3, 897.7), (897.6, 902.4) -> -0.02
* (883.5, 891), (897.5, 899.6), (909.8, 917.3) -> 0.02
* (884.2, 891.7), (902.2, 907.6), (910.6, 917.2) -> -0.01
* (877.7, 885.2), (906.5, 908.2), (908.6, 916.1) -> -0.04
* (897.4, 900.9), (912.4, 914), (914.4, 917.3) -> 0.02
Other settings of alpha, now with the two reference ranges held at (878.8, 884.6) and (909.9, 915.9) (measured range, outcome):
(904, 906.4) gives -0.03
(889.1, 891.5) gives -0.07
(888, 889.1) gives 0.01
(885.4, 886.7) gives -0.01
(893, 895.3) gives -0.02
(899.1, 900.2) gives 0.00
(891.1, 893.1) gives -0.04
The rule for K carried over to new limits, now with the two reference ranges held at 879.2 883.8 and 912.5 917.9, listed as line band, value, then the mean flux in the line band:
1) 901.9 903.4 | 0.01 mag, 32.9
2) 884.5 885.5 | -0.03 mag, 34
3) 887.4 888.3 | -0.03 mag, 34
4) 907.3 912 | -0.01 mag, 33.7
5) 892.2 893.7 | 0.00 mag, 33.2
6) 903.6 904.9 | -0.01 mag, 33.7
